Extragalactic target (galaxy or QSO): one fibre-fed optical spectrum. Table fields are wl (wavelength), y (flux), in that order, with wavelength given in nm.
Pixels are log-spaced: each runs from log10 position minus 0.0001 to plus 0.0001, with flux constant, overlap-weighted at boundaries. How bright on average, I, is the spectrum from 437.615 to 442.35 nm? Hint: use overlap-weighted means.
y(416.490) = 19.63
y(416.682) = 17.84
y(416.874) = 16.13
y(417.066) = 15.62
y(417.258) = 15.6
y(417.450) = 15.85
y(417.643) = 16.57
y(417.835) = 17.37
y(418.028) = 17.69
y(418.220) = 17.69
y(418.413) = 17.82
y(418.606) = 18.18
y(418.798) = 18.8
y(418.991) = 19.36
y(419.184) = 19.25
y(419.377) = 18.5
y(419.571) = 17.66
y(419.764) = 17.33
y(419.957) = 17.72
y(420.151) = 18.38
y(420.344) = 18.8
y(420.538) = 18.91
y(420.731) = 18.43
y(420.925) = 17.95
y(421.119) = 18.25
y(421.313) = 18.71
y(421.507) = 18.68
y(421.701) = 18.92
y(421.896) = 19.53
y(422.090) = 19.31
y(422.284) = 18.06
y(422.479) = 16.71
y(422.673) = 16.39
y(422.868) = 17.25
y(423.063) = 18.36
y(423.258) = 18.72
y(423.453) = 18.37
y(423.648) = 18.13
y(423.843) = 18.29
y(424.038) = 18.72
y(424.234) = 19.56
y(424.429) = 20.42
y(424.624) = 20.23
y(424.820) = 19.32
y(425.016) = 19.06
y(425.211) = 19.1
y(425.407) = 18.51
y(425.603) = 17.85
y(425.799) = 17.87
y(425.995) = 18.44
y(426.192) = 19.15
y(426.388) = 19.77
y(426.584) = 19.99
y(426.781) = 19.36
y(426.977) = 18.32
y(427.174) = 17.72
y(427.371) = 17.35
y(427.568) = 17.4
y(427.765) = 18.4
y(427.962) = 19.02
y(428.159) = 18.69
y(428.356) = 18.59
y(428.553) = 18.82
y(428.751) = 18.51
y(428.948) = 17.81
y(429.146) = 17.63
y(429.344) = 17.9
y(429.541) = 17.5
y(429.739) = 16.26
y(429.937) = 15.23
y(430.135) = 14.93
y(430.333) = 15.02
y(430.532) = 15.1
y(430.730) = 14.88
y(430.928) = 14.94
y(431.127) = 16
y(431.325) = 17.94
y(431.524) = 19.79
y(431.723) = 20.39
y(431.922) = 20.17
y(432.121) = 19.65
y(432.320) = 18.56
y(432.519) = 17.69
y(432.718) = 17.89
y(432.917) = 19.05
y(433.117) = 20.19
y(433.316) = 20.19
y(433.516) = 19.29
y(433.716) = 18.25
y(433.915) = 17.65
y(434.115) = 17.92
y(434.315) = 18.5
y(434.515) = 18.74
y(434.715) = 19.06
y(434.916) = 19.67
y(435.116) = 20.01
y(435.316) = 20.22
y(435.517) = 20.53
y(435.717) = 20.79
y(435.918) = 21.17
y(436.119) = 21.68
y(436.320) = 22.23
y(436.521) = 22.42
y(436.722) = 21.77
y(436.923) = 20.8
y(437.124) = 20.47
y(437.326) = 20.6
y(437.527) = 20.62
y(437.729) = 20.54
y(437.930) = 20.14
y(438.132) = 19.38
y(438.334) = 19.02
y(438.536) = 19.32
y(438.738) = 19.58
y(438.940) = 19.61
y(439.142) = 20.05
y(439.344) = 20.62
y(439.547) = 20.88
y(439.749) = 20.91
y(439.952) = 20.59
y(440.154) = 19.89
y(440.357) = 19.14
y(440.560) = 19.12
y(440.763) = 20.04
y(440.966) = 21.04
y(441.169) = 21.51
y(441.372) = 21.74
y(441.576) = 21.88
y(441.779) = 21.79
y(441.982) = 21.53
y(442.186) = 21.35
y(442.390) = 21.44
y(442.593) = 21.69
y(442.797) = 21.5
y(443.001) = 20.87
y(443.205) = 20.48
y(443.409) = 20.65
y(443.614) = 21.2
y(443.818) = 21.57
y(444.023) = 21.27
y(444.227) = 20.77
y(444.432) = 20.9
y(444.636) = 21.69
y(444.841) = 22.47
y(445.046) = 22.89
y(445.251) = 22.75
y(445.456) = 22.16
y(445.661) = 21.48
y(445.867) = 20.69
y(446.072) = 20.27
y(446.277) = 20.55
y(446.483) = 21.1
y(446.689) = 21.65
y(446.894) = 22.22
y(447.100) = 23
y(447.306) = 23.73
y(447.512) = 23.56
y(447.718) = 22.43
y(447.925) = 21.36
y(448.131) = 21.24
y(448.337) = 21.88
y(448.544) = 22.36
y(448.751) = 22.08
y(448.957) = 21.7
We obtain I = 20.4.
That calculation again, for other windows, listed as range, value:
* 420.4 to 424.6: 18.5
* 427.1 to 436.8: 18.6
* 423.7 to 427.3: 19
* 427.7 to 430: 17.9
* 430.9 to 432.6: 18.5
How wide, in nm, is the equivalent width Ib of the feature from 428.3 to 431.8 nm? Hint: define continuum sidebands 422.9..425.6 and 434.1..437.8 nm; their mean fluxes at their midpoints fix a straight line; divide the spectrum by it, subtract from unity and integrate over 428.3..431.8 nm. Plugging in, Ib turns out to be 0.47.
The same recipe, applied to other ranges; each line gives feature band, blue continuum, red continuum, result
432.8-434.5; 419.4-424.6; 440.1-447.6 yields 0.097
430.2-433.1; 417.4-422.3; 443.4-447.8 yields 0.319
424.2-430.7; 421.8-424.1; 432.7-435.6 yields 0.159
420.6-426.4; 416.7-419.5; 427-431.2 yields -0.444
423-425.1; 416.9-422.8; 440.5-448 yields -0.055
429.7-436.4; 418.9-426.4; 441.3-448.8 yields 0.498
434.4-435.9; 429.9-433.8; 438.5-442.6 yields -0.082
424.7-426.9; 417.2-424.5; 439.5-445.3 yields -0.012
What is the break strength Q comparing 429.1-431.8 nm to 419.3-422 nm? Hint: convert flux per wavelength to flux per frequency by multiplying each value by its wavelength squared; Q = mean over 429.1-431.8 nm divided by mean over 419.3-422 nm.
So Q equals 0.9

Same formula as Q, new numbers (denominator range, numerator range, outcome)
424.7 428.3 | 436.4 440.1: 1.16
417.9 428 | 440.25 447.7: 1.28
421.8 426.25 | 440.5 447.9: 1.27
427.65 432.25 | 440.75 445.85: 1.30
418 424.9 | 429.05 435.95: 1.04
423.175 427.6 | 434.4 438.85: 1.14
